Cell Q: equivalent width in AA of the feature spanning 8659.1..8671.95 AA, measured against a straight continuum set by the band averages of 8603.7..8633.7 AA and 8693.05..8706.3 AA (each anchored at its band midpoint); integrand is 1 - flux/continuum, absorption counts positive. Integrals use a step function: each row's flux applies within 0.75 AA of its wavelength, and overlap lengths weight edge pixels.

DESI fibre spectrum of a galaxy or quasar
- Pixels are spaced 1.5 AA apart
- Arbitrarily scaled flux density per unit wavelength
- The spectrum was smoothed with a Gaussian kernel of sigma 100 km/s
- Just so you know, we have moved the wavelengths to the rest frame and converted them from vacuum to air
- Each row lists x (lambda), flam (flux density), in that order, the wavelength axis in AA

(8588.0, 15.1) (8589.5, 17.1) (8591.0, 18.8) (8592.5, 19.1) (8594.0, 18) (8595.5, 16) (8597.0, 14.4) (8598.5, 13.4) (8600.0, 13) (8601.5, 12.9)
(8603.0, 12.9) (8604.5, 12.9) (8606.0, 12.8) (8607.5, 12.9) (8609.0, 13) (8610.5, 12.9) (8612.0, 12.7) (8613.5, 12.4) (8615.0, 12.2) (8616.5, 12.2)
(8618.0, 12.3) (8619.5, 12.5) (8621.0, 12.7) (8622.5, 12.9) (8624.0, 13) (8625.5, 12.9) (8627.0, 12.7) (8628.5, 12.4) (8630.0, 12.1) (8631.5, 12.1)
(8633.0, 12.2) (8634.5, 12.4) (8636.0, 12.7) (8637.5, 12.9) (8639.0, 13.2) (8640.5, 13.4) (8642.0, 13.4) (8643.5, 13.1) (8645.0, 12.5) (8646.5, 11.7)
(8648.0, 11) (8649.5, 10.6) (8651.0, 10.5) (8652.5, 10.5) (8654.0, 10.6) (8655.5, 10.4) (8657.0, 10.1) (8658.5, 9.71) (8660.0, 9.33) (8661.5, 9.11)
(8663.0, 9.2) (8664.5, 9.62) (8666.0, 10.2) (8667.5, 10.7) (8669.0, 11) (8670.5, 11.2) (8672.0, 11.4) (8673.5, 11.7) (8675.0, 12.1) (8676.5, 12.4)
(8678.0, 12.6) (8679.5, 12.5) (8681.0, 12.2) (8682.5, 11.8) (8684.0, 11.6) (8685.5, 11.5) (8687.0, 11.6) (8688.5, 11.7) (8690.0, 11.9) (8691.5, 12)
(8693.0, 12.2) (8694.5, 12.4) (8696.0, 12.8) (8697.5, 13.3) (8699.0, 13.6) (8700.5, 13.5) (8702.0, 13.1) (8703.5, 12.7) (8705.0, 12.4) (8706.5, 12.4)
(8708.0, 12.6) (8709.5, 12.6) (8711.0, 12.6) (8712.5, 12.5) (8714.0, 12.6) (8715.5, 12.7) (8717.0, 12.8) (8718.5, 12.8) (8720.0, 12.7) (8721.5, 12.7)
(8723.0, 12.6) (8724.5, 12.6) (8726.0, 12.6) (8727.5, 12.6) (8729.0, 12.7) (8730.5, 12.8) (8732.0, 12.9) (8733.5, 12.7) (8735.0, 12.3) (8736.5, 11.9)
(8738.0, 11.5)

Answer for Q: 2.7 AA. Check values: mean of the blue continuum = 12.6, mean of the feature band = 10.1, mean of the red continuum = 12.9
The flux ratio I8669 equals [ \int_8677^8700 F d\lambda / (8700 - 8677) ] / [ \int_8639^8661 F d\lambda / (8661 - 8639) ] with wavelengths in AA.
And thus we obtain 1.09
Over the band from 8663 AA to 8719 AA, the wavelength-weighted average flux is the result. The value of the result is 12.1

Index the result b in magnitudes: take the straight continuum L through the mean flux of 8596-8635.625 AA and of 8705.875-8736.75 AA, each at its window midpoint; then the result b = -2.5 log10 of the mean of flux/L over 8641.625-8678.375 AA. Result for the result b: 0.161 mag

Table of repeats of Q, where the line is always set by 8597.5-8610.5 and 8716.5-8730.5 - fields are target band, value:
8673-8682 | 0.4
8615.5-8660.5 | 3.3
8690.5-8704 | -0.1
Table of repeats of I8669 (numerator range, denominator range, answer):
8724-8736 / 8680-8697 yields 1.05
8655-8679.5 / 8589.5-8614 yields 0.75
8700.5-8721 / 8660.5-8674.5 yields 1.21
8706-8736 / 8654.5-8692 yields 1.14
